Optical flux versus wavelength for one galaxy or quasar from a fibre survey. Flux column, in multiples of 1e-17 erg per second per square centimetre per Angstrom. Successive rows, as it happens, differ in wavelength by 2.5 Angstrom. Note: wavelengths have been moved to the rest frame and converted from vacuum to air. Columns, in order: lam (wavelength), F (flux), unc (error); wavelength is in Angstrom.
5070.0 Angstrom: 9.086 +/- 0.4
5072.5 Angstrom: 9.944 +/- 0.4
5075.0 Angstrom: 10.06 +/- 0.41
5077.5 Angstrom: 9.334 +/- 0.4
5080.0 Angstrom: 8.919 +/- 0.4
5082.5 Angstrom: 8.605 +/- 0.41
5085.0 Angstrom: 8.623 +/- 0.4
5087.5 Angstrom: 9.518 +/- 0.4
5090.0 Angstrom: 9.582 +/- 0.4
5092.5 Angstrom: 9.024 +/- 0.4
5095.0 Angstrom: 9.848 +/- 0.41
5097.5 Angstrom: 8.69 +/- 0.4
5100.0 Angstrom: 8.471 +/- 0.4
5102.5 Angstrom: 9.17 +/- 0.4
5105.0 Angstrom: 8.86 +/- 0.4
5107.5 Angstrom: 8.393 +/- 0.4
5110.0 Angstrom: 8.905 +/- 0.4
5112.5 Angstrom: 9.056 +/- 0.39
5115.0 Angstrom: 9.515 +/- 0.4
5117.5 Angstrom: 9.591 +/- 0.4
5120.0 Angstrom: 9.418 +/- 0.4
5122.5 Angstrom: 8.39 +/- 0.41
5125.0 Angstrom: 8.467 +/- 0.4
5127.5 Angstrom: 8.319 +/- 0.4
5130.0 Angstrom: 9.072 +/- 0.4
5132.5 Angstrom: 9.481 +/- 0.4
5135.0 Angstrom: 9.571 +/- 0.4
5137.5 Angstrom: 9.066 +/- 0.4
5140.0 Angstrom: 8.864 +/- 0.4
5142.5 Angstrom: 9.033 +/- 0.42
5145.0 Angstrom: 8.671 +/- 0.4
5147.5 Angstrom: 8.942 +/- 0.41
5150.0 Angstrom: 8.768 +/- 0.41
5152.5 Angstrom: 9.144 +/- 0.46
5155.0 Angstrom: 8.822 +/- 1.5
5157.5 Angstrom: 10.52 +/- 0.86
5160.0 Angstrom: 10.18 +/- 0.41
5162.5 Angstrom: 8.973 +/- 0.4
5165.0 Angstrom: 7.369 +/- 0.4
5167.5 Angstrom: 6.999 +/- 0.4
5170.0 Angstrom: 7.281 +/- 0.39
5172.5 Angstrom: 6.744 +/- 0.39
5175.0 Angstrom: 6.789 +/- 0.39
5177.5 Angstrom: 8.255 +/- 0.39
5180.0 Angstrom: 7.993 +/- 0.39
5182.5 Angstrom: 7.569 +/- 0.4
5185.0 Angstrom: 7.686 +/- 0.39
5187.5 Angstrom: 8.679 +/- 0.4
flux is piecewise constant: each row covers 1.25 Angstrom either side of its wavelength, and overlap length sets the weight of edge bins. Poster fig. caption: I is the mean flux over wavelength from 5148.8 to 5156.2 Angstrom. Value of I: 8.91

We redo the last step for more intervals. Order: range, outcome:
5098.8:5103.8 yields 8.82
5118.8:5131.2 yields 8.73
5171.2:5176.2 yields 6.77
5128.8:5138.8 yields 9.3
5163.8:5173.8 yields 7.1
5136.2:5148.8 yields 8.92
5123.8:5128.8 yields 8.4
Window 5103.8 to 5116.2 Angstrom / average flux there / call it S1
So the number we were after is 8.94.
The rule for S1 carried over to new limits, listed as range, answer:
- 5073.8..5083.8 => 9.22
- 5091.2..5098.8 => 9.19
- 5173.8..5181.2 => 7.68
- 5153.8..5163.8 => 9.62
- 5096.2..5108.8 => 8.72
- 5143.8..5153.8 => 8.88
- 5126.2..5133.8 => 8.96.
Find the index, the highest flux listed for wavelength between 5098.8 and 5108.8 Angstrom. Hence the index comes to 9.17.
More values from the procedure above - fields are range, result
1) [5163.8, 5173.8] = 7.369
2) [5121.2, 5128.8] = 8.467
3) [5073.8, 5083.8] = 10.06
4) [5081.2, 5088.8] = 9.518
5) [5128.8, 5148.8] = 9.571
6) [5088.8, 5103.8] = 9.848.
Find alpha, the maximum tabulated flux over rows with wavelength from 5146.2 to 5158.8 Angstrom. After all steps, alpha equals 10.52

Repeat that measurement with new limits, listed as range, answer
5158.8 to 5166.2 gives 10.18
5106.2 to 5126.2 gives 9.591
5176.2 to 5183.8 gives 8.255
